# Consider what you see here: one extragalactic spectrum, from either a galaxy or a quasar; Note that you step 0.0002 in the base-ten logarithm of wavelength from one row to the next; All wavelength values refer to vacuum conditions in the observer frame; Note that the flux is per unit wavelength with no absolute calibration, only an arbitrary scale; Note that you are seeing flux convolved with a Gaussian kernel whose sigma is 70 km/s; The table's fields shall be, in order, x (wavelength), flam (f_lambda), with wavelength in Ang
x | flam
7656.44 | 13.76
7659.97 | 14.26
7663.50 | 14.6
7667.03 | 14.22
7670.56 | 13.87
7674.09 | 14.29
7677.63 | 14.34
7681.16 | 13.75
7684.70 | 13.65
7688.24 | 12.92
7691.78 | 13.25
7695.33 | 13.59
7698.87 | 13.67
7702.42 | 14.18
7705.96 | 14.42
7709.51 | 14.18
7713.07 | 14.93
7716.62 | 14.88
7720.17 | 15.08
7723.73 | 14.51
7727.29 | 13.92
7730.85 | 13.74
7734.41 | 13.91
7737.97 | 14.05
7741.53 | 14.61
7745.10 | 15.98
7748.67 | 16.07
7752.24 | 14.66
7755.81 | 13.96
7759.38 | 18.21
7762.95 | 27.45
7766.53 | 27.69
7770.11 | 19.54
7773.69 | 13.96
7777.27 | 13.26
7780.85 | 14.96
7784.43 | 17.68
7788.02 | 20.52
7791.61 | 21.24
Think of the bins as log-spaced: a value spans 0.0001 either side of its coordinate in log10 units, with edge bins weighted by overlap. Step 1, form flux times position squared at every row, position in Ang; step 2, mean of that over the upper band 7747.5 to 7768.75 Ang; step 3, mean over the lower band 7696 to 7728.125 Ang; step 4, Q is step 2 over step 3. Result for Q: 1.39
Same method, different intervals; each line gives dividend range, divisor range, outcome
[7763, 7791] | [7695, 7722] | 1.34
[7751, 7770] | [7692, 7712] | 1.49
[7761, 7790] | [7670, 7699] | 1.45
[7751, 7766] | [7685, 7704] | 1.47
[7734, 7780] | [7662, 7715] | 1.25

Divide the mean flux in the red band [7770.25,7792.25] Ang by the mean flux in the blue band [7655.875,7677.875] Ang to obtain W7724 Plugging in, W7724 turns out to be 1.19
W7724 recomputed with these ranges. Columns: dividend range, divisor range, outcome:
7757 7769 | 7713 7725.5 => 1.59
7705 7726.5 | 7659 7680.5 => 1.03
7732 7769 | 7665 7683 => 1.25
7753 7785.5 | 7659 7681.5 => 1.30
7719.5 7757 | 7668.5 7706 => 1.06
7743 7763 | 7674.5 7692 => 1.23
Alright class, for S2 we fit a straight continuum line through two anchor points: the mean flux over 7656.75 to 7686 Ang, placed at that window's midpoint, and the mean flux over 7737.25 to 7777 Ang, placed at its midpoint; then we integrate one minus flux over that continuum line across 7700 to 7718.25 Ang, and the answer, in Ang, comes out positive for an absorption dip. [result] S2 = 1.4 Ang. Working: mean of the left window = 14.1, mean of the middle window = 14.5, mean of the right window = 17.8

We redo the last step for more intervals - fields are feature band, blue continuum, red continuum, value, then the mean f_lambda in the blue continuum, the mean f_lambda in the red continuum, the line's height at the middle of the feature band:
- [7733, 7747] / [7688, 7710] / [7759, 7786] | 1.8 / 13.8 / 19.2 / 16.8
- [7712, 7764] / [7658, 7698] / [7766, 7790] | 2.1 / 13.9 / 17.8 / 16.2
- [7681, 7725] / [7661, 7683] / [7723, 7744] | 0.3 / 14.2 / 14.2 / 14.2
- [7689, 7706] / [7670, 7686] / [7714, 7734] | 0.6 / 14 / 14.4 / 14.2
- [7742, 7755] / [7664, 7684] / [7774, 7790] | 0.3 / 14.1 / 16.4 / 15.7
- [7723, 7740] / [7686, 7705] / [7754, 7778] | 2.6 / 13.6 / 19.4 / 16.5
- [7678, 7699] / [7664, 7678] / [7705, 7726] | 1.3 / 14.2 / 14.7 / 14.4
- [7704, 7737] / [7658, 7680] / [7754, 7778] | 5.0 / 14.2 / 19.4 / 17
